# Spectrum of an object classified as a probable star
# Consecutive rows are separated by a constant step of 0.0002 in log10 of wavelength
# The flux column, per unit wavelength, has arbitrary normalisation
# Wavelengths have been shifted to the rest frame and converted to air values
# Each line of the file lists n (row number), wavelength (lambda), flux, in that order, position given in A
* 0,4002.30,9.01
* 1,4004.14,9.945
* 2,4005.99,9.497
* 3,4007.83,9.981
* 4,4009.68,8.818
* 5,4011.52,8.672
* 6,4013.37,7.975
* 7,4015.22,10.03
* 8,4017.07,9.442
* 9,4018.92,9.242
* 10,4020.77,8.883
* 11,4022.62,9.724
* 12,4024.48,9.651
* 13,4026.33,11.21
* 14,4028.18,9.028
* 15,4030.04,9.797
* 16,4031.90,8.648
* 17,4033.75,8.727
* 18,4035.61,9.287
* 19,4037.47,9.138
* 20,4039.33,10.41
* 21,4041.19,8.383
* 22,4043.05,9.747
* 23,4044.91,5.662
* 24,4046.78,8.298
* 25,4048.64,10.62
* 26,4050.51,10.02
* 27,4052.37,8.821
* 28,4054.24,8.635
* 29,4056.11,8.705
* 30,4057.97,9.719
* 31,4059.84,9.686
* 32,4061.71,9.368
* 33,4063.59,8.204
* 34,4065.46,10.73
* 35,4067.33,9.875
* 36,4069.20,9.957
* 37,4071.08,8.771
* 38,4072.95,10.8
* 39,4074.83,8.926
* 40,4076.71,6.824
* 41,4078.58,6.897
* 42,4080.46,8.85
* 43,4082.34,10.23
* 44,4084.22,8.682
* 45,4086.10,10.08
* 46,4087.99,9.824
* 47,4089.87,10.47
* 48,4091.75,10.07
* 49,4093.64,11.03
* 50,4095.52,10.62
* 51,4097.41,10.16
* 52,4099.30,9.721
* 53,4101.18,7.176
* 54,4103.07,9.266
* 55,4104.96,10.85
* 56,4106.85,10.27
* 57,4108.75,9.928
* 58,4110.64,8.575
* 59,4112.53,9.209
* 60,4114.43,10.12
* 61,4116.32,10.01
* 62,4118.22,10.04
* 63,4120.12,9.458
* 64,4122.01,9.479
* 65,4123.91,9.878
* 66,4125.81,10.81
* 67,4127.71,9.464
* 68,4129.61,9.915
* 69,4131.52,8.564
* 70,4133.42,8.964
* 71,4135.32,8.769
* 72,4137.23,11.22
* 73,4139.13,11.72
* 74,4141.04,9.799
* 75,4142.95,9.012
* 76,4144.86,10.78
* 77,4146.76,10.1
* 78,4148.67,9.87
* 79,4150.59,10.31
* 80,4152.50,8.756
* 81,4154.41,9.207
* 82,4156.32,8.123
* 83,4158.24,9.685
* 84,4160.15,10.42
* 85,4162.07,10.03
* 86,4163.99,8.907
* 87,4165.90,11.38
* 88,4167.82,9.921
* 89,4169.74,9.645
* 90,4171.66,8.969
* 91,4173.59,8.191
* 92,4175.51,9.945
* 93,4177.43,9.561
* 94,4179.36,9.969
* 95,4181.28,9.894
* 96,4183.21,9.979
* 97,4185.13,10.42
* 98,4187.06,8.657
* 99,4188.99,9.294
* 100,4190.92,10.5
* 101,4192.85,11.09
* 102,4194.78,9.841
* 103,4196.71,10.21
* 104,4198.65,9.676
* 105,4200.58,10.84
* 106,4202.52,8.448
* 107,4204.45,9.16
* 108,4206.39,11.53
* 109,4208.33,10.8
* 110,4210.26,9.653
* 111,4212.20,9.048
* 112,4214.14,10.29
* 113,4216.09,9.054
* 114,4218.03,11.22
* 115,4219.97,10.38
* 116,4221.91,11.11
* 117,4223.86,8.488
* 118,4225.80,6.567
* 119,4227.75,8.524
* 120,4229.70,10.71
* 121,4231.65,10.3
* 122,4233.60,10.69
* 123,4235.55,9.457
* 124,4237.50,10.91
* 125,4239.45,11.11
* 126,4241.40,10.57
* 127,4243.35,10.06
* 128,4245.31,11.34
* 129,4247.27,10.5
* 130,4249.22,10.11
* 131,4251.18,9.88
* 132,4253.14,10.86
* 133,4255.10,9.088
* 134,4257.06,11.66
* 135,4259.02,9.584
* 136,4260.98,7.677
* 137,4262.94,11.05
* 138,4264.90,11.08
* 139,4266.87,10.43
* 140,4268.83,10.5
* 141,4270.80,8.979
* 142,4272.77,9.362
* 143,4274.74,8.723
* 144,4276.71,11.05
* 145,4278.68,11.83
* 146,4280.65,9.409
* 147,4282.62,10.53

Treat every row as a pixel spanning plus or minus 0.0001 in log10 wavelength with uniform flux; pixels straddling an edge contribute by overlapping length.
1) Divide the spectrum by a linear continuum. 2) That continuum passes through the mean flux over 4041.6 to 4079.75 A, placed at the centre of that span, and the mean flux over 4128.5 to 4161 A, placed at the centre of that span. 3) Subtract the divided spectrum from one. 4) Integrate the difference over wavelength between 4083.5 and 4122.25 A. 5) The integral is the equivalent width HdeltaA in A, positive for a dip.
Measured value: -1.7 A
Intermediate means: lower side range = 9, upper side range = 9.72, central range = 9.78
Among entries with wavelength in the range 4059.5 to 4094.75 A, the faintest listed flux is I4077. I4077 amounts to 6.824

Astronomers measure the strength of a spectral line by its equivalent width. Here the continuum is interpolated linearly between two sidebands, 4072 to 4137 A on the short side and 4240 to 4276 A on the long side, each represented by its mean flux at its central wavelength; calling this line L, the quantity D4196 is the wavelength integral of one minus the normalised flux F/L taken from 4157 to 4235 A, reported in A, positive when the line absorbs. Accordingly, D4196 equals 0.5 A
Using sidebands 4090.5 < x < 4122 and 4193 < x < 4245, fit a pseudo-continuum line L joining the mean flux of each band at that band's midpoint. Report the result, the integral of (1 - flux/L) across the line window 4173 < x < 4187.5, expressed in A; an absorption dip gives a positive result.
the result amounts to 0.4 A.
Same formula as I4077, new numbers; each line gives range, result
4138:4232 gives 6.567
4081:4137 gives 7.176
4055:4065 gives 8.204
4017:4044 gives 8.383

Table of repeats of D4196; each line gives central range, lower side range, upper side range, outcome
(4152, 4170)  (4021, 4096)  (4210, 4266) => 0.21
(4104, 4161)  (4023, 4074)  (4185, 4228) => -1.22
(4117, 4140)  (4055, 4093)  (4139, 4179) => -0.69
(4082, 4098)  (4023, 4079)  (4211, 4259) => -1.30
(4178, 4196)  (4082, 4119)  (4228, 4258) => 0.41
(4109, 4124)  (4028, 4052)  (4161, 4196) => -0.21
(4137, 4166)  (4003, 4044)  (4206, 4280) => -0.27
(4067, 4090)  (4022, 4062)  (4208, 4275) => 0.46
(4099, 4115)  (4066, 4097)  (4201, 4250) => 0.30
